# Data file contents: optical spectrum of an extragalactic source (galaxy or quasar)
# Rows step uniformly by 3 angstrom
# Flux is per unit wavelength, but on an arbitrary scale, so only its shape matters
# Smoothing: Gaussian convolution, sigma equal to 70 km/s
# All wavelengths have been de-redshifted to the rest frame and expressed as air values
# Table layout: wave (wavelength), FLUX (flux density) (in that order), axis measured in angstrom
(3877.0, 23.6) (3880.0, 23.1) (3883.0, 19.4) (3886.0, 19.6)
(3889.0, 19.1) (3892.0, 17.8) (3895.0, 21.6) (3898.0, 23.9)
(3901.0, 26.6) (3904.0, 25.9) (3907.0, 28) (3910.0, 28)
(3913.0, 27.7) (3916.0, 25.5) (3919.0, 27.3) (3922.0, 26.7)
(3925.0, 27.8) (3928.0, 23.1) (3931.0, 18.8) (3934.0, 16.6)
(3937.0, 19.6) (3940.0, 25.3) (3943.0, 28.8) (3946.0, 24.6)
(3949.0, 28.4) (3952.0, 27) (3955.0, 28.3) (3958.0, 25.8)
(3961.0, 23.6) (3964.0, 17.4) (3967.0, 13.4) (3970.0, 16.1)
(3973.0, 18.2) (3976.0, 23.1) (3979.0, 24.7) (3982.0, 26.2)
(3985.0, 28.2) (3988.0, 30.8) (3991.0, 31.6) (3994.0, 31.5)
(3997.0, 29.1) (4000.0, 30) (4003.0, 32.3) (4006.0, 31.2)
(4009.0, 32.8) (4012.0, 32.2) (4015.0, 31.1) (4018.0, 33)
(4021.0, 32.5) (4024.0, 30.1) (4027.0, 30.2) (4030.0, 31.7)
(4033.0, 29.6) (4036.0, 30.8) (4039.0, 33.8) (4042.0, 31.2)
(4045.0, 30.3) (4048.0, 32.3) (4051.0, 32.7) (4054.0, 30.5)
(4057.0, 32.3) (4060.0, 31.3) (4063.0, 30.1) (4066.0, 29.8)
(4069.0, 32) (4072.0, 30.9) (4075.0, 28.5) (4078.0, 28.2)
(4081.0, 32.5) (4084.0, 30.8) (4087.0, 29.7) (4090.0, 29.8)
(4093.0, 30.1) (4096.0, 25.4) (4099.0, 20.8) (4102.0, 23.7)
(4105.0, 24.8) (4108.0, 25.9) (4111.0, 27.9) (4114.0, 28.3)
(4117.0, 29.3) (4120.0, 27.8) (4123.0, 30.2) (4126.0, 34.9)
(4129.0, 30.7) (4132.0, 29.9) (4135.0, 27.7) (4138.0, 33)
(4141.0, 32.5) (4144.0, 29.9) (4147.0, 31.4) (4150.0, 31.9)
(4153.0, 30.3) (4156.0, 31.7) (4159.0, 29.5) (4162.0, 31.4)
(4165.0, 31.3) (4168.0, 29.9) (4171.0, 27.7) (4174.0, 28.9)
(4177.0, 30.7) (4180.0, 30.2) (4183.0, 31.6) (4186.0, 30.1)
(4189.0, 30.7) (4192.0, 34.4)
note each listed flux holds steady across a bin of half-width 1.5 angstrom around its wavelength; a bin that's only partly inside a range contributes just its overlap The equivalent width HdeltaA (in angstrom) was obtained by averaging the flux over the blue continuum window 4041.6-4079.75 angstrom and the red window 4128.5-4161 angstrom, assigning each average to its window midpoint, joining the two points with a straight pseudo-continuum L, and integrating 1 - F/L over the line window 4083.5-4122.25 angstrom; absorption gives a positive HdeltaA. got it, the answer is 4.5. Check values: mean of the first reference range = 30.8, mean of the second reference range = 30.8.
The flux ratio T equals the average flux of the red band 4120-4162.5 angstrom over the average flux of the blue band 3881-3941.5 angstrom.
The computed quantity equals 1.32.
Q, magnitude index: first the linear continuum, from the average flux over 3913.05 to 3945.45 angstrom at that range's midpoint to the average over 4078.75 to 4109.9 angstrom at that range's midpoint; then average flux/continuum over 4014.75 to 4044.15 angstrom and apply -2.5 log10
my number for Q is -0.200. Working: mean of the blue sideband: 24.1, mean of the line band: 31.4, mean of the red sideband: 27.4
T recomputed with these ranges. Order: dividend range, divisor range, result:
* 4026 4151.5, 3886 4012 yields 1.19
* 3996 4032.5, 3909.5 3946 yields 1.28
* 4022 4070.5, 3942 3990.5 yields 1.29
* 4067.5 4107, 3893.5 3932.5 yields 1.11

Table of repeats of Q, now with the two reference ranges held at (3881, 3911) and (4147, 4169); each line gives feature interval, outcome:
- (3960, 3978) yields 0.324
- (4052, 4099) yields -0.055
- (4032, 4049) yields -0.149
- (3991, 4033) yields -0.183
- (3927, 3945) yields 0.097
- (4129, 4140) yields -0.006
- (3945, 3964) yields -0.041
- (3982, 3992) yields -0.151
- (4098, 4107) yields 0.242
